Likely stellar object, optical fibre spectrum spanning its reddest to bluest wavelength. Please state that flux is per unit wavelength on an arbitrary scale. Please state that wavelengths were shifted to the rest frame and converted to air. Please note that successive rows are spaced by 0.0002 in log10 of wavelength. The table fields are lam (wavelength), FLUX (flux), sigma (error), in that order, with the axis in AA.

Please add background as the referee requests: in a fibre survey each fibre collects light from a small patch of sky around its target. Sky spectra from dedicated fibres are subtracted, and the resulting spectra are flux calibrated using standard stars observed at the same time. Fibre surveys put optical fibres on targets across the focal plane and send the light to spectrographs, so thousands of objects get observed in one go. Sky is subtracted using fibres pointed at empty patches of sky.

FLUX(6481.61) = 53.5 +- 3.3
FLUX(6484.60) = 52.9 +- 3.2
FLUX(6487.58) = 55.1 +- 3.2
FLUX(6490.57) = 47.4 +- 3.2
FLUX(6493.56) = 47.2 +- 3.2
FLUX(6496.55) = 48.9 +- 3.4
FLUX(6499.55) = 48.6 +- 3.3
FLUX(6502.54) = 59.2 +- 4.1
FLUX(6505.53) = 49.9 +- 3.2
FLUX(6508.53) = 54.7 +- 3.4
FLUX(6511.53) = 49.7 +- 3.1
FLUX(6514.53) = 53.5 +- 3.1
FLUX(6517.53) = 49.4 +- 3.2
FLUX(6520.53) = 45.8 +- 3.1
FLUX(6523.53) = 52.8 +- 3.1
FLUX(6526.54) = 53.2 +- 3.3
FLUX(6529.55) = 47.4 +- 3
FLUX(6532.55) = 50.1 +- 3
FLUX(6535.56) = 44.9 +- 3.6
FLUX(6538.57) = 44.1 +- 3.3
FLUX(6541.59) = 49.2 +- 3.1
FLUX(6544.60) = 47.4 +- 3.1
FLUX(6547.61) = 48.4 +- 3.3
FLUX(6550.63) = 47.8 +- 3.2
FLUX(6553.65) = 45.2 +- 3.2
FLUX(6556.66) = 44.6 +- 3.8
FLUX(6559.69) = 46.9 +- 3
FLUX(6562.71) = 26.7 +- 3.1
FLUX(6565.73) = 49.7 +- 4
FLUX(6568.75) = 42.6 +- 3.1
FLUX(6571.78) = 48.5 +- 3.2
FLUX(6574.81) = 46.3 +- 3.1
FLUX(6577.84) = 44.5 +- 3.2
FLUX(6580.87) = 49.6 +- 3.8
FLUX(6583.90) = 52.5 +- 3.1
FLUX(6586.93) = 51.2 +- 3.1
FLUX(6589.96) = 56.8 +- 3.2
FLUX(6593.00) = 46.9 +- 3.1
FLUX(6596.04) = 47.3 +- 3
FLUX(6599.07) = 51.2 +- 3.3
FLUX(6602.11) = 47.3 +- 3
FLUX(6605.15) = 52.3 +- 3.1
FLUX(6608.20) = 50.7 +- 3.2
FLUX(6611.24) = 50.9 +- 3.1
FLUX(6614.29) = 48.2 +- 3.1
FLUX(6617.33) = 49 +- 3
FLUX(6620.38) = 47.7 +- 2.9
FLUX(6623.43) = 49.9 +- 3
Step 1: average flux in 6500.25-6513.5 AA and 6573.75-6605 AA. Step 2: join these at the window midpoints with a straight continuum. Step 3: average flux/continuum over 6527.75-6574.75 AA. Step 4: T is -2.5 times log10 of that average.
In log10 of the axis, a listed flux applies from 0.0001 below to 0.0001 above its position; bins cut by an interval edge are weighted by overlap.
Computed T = 0.13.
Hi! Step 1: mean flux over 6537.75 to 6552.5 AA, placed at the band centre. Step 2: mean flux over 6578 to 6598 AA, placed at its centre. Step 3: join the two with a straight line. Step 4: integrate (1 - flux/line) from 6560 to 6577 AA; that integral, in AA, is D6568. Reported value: 2.05 AA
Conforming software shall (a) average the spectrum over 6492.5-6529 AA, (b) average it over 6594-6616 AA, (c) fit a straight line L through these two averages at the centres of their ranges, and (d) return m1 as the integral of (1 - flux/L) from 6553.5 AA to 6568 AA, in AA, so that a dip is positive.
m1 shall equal 2.3 AA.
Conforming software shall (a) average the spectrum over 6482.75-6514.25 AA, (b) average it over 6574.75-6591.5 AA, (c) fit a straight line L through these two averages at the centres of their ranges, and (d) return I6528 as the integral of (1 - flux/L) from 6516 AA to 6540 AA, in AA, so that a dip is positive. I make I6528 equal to 1.2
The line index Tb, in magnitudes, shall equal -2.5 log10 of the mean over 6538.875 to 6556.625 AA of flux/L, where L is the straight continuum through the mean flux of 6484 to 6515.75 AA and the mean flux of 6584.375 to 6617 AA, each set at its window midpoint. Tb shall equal 0.085 mag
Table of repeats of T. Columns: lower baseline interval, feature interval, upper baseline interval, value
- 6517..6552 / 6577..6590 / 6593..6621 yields -0.04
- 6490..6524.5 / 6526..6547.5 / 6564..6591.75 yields 0.05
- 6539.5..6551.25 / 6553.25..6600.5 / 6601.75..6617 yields 0.05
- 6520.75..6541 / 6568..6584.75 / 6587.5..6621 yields 0.05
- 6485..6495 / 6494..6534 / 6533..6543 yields -0.06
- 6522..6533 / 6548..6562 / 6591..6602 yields 0.11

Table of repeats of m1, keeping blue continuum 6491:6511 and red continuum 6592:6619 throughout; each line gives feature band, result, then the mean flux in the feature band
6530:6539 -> 0.7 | 46.8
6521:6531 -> 0.0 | 50.6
